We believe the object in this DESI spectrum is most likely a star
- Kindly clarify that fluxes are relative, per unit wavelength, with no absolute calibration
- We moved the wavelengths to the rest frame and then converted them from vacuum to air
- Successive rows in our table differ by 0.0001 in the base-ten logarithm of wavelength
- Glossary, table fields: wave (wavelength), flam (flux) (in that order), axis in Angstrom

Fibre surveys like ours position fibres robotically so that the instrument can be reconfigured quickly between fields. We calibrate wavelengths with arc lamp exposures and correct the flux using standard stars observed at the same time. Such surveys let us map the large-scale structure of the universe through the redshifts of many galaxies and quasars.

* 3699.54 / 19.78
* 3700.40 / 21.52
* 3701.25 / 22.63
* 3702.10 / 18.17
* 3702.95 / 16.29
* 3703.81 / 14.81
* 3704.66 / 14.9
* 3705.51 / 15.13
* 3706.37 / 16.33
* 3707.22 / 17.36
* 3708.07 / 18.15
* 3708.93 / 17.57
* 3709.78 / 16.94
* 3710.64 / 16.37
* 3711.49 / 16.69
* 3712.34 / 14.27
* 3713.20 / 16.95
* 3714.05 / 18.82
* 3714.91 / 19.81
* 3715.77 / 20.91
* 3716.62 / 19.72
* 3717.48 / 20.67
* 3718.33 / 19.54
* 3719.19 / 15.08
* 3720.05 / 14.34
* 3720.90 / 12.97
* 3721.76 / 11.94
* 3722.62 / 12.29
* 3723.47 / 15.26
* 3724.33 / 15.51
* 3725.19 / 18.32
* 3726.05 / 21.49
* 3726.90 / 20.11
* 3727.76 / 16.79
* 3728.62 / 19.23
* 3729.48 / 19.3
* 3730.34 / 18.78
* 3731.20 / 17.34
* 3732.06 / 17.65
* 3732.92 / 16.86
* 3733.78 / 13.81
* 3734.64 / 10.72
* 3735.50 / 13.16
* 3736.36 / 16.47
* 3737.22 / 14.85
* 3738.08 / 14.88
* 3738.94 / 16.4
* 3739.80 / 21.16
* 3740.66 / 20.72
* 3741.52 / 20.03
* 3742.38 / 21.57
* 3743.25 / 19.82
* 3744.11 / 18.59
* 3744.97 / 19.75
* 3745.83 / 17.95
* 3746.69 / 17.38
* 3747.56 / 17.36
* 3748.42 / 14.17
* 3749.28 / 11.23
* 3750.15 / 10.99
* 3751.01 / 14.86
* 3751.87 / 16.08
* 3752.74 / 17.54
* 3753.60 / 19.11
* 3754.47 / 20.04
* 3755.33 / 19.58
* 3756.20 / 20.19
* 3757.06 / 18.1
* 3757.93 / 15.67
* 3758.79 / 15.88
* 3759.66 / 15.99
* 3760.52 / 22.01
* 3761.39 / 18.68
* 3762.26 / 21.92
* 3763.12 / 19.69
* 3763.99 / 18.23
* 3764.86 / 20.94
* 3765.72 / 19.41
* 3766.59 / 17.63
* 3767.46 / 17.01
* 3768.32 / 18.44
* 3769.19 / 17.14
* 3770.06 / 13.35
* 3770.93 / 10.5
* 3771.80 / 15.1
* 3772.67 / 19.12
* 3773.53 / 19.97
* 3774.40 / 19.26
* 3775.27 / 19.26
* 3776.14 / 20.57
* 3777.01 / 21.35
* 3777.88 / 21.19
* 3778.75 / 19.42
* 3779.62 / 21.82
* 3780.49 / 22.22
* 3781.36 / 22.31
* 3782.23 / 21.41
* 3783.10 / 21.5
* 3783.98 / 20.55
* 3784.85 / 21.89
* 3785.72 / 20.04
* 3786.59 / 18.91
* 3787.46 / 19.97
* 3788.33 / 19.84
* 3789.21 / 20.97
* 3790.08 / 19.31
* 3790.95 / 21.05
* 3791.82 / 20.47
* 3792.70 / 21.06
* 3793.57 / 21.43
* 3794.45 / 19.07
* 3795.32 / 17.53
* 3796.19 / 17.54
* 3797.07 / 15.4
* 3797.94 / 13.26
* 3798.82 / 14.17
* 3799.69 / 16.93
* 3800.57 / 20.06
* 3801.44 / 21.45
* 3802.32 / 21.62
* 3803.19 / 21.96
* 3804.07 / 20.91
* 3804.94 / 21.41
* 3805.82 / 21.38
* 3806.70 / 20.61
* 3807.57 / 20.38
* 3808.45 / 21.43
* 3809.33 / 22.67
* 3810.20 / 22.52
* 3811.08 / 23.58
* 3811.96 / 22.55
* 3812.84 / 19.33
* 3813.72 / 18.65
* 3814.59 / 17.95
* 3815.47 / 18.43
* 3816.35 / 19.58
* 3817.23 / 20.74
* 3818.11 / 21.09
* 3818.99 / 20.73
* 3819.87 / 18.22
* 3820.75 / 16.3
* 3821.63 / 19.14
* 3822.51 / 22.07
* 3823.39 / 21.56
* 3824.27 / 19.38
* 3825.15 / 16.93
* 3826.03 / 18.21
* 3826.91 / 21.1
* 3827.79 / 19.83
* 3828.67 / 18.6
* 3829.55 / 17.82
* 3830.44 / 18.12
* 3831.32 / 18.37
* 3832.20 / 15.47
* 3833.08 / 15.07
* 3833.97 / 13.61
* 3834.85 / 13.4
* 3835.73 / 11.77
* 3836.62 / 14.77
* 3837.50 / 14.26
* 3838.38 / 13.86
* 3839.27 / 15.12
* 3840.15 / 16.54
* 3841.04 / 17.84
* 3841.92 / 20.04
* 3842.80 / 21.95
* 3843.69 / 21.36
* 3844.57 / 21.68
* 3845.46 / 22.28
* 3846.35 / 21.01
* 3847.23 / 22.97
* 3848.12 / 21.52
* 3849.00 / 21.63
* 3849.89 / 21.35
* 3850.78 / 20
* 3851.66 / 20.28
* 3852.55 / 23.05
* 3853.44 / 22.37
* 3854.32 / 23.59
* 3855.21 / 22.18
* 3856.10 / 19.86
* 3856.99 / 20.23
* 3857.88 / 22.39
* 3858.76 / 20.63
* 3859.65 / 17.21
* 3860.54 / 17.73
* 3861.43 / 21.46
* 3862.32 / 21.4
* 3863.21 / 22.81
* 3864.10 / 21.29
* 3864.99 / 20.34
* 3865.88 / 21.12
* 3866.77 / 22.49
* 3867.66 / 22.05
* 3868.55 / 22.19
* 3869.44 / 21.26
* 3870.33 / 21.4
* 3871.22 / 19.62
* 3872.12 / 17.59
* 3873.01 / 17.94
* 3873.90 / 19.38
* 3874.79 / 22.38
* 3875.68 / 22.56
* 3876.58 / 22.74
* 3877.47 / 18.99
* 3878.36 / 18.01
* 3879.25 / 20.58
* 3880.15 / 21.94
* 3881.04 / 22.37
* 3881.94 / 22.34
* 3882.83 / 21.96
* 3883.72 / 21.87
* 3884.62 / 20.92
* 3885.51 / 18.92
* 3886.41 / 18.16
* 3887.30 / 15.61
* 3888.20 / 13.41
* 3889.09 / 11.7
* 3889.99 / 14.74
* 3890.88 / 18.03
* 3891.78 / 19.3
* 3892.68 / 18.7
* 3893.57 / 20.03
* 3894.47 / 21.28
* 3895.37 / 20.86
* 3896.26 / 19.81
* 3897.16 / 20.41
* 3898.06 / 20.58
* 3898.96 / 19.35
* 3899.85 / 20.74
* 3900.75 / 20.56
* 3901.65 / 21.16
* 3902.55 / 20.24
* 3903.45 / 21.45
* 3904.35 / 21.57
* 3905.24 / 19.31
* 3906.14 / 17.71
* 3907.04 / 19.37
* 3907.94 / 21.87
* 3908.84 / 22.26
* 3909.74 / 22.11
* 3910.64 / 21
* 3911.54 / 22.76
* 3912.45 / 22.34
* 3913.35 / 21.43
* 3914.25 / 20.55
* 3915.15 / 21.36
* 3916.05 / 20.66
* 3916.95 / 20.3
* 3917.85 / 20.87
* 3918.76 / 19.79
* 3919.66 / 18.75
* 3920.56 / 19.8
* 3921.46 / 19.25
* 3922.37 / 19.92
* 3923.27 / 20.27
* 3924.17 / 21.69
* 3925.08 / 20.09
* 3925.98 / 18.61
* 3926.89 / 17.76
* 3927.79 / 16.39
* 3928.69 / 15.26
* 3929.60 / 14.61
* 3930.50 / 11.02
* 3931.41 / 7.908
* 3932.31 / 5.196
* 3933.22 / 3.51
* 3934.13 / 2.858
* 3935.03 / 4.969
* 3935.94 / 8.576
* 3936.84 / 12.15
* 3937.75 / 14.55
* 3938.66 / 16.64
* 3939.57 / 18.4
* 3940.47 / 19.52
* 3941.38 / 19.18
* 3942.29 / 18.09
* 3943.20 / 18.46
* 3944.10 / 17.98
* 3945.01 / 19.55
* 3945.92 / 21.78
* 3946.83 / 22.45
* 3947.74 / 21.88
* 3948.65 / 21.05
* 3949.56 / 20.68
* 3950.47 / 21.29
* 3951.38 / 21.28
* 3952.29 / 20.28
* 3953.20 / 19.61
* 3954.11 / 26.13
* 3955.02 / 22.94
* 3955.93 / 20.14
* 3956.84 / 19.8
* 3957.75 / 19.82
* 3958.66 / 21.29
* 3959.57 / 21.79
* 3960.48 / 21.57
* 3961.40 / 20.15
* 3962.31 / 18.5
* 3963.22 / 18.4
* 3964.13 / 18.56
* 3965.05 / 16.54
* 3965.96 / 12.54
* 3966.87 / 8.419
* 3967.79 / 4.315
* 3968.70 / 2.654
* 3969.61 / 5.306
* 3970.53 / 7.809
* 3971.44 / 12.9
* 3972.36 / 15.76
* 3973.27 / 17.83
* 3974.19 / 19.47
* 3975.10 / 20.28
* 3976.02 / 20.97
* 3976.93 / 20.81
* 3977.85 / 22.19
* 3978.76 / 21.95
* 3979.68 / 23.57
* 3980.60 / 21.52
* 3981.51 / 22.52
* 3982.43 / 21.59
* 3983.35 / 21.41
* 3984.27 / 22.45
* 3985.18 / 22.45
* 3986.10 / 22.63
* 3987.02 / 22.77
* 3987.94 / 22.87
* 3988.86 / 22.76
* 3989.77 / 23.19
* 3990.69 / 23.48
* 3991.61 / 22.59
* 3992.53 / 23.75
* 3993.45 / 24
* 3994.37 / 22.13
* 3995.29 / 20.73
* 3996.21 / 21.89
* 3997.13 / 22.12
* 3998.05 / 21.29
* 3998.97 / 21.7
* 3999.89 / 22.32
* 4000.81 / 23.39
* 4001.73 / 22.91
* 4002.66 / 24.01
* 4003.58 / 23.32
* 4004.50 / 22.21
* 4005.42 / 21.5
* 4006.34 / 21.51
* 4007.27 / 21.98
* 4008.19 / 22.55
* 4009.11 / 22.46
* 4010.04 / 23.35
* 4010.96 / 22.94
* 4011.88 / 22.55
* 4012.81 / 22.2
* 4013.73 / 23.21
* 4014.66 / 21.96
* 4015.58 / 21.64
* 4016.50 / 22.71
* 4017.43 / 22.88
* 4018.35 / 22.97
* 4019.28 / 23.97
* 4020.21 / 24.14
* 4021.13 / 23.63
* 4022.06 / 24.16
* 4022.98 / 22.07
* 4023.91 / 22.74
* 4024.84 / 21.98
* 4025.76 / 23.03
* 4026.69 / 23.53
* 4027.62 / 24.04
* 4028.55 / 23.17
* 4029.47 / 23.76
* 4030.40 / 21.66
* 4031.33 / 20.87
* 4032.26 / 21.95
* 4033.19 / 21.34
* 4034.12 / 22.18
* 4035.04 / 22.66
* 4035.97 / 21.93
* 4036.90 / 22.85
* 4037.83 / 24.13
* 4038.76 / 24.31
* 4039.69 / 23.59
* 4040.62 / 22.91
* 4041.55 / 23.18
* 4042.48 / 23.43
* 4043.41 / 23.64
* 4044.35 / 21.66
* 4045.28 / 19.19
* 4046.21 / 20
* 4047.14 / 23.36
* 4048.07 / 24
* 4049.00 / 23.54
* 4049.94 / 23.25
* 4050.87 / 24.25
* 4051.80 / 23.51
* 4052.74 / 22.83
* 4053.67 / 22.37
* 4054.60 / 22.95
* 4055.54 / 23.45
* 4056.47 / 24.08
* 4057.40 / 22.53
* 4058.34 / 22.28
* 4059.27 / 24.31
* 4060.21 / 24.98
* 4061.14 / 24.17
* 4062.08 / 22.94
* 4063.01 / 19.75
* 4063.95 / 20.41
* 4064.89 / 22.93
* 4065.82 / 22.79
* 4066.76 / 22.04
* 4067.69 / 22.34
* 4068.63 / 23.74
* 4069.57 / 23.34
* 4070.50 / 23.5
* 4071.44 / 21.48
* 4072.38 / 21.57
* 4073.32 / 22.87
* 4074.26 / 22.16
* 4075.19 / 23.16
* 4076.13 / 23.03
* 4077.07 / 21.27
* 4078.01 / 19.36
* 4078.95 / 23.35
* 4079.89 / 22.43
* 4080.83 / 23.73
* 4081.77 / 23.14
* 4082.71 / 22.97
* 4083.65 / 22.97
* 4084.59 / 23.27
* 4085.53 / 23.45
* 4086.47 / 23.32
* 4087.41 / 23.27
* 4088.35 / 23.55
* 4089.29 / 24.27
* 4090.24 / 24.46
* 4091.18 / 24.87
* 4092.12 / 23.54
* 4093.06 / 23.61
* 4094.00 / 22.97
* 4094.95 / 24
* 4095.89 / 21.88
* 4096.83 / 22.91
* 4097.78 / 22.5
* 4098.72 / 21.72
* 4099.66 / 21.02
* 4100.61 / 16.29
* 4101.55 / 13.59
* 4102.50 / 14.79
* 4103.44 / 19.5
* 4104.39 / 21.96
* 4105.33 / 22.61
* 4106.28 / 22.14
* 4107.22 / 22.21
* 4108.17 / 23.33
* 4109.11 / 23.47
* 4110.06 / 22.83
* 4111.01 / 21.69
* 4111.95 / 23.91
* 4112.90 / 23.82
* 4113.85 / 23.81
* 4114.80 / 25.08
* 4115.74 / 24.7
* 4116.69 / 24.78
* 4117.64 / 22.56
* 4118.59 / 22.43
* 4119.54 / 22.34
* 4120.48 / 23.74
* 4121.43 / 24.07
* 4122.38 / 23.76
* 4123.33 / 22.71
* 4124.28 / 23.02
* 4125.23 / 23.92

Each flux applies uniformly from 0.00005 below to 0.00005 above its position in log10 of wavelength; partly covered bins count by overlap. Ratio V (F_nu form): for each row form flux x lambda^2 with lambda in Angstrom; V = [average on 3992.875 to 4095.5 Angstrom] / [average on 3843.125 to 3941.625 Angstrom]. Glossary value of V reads 1.29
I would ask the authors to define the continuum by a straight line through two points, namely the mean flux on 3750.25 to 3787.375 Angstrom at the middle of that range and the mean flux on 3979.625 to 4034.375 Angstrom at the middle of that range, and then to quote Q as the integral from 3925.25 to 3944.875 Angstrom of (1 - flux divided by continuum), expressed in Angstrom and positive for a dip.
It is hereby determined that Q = 7.2 Angstrom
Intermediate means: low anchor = 18.8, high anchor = 22.6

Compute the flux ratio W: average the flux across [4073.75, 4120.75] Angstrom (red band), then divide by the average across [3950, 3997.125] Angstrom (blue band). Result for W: 1.16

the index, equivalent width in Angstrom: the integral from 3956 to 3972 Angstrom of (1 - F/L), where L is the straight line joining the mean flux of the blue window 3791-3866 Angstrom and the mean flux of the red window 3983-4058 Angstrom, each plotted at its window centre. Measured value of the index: 5.1 Angstrom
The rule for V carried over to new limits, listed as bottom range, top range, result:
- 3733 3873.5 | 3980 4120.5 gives 1.34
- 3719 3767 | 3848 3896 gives 1.25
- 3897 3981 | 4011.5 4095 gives 1.35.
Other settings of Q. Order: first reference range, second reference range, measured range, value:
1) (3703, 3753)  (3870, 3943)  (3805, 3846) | -2.8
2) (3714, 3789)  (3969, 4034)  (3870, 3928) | 0.7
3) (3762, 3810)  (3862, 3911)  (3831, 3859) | 1.1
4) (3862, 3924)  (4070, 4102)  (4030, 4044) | -0.5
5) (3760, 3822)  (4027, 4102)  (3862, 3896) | 1.0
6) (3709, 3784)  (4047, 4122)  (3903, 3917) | -0.6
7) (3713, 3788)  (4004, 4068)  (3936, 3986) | 7.1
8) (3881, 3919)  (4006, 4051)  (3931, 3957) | 5.2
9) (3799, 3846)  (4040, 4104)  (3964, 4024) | 2.3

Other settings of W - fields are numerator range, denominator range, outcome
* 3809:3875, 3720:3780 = 1.12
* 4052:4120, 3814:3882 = 1.15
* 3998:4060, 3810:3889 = 1.16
